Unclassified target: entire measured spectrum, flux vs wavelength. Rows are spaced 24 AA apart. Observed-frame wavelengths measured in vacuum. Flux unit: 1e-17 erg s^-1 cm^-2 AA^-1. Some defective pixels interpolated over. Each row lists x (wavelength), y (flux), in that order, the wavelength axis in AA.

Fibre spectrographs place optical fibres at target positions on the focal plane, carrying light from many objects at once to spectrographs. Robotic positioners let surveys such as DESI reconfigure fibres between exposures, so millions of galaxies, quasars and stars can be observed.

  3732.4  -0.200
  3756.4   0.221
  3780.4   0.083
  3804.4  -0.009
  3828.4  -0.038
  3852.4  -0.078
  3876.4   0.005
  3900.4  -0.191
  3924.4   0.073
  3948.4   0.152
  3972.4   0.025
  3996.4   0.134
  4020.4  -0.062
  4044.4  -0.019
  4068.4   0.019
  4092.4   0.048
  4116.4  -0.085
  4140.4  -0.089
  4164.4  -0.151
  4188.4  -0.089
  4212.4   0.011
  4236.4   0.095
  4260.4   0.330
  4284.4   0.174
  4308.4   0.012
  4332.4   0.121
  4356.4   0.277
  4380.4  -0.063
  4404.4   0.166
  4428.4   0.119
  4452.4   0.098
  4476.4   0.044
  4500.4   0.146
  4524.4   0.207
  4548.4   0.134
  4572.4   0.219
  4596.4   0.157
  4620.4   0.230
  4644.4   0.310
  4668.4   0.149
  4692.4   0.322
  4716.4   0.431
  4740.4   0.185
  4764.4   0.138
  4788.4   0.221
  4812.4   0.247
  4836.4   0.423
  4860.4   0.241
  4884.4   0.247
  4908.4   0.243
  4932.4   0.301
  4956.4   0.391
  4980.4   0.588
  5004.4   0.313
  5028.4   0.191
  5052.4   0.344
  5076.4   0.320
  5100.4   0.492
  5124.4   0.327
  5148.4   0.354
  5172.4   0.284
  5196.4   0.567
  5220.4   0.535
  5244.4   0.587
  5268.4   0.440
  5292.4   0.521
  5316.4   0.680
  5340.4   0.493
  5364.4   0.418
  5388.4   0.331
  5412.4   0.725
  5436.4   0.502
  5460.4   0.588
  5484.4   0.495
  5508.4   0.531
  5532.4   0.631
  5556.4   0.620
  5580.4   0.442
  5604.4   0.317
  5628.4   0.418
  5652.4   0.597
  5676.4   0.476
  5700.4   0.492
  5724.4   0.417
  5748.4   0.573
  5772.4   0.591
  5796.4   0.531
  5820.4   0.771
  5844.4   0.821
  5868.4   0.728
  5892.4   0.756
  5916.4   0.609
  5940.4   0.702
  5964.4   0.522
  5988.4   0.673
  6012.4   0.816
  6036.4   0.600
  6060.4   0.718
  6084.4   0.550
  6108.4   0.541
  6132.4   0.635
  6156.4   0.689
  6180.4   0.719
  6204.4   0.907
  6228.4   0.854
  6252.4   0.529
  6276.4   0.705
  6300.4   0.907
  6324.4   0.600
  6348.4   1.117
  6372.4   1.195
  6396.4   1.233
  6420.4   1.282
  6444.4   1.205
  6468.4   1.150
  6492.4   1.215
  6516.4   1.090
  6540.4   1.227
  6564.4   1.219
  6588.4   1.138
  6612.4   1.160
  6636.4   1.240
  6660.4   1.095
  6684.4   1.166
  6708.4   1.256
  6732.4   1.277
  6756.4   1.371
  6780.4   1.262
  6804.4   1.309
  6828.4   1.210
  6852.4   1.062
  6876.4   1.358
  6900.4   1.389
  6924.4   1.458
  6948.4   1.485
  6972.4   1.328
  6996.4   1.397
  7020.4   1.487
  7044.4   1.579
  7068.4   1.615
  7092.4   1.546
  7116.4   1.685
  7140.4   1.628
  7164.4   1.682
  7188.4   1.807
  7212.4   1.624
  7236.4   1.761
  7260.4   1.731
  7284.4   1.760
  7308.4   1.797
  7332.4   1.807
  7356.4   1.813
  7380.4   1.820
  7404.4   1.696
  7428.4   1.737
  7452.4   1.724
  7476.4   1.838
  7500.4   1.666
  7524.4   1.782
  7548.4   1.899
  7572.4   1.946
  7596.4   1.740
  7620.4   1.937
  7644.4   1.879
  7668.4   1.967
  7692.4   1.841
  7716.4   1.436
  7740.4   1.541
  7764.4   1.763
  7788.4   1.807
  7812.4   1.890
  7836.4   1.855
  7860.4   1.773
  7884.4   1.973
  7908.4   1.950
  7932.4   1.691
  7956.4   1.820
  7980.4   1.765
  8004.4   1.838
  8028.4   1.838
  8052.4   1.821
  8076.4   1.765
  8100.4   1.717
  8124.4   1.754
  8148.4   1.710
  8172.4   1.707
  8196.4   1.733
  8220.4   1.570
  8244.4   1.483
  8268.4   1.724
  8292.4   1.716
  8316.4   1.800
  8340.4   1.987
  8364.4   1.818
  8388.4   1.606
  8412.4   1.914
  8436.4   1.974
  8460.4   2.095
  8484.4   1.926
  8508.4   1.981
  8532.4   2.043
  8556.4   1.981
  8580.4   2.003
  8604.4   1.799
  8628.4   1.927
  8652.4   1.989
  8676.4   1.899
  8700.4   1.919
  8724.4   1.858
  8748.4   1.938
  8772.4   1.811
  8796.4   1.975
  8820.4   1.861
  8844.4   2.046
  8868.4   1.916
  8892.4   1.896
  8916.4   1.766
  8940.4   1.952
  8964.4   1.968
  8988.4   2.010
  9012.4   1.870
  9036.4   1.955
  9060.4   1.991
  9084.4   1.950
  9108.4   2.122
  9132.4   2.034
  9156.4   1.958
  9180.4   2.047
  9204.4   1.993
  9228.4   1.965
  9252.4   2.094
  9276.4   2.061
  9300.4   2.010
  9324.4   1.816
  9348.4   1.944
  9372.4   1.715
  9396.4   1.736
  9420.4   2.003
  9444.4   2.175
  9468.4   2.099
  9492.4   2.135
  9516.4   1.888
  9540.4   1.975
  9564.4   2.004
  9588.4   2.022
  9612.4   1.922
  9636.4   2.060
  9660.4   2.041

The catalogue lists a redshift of 0.591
